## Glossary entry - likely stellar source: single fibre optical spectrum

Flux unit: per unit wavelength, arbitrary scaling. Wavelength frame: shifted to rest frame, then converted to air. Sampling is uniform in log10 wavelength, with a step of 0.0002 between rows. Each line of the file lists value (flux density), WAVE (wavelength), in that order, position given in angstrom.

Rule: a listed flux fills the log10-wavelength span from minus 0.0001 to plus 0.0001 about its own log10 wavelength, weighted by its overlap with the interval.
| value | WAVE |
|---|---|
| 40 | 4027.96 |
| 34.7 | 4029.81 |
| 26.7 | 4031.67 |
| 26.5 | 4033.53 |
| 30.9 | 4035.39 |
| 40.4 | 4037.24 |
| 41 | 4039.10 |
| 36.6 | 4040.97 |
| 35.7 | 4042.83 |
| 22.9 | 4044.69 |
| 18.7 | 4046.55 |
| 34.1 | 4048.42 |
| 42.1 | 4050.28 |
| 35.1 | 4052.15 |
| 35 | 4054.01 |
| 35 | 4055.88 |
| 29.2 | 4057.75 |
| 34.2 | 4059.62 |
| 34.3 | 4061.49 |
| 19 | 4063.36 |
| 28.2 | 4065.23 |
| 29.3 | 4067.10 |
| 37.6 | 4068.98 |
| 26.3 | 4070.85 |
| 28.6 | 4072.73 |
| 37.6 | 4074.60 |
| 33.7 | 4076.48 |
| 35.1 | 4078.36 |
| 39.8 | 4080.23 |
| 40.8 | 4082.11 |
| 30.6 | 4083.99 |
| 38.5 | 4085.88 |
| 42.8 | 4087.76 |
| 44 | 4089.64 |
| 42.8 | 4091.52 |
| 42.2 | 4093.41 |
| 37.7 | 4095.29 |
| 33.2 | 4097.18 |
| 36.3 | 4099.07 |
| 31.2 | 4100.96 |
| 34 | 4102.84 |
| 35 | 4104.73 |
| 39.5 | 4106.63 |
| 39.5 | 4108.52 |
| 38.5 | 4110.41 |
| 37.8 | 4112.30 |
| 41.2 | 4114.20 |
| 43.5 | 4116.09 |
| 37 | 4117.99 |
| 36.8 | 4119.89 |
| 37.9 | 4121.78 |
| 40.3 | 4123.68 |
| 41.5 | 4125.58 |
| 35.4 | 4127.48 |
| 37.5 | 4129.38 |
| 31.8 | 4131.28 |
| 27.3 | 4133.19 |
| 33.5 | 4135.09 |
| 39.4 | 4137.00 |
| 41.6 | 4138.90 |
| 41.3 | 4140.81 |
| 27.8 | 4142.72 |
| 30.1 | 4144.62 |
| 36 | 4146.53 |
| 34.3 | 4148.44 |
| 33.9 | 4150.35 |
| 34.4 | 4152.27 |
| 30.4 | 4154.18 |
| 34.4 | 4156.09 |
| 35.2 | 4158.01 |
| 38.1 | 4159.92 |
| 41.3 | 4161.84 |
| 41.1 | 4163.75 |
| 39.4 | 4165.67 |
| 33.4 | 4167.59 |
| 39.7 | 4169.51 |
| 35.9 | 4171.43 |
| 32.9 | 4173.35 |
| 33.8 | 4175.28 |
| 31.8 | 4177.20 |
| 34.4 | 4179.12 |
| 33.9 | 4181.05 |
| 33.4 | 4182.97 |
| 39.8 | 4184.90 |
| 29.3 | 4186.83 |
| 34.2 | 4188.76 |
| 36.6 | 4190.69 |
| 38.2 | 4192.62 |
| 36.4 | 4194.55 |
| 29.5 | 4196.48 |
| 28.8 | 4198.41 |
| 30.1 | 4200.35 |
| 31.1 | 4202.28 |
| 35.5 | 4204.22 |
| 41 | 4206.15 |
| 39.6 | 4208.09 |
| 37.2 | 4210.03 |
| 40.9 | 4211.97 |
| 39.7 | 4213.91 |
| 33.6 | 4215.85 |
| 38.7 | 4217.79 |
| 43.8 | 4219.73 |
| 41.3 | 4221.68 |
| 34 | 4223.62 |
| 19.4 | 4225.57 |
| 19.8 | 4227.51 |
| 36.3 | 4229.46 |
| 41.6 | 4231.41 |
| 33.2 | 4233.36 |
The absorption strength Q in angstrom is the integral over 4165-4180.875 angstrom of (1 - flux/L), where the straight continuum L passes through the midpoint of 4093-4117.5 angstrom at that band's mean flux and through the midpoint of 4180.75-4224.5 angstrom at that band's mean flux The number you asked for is 0.63 angstrom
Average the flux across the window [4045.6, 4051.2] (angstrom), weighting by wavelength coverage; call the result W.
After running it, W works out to 31.6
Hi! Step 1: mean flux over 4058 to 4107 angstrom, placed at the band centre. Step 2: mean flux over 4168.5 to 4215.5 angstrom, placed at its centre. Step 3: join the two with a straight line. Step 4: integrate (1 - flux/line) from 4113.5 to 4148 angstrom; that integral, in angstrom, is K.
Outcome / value -1.5 angstrom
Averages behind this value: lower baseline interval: 35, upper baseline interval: 35.1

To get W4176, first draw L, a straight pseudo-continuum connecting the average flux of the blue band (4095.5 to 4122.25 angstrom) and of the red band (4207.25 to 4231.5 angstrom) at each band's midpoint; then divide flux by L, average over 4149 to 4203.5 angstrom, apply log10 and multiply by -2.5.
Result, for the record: 0.05 mag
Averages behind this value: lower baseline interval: 37.2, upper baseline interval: 35.6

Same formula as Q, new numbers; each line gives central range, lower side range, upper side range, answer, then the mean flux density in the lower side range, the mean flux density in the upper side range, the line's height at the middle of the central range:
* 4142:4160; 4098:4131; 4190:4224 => 1.9 angstrom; 37.7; 36.5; 37.2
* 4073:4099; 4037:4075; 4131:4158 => -4.1 angstrom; 32.2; 34.1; 32.8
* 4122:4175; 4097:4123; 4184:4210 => 0.5 angstrom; 37.4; 34.7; 36.2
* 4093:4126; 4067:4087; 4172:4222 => -2.8 angstrom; 34.6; 35.5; 34.9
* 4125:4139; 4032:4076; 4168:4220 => -0.7 angstrom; 32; 35.4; 33.9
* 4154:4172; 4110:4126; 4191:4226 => 0.2 angstrom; 39.4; 35.8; 37.6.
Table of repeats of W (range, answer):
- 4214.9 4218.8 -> 36.3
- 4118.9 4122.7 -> 37.4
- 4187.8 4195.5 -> 36.4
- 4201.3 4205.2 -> 33.4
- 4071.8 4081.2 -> 35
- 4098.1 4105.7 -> 34.1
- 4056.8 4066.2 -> 29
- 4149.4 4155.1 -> 32.9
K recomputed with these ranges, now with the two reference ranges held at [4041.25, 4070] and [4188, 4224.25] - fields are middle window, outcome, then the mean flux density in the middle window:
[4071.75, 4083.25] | -1.3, 35.8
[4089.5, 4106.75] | -2.3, 37.2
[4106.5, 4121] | -2.5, 39.2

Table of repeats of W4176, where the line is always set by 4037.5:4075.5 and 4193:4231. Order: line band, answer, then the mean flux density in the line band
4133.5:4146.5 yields -0.05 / 35.2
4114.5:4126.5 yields -0.19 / 39.6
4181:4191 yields 0.00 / 34.5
